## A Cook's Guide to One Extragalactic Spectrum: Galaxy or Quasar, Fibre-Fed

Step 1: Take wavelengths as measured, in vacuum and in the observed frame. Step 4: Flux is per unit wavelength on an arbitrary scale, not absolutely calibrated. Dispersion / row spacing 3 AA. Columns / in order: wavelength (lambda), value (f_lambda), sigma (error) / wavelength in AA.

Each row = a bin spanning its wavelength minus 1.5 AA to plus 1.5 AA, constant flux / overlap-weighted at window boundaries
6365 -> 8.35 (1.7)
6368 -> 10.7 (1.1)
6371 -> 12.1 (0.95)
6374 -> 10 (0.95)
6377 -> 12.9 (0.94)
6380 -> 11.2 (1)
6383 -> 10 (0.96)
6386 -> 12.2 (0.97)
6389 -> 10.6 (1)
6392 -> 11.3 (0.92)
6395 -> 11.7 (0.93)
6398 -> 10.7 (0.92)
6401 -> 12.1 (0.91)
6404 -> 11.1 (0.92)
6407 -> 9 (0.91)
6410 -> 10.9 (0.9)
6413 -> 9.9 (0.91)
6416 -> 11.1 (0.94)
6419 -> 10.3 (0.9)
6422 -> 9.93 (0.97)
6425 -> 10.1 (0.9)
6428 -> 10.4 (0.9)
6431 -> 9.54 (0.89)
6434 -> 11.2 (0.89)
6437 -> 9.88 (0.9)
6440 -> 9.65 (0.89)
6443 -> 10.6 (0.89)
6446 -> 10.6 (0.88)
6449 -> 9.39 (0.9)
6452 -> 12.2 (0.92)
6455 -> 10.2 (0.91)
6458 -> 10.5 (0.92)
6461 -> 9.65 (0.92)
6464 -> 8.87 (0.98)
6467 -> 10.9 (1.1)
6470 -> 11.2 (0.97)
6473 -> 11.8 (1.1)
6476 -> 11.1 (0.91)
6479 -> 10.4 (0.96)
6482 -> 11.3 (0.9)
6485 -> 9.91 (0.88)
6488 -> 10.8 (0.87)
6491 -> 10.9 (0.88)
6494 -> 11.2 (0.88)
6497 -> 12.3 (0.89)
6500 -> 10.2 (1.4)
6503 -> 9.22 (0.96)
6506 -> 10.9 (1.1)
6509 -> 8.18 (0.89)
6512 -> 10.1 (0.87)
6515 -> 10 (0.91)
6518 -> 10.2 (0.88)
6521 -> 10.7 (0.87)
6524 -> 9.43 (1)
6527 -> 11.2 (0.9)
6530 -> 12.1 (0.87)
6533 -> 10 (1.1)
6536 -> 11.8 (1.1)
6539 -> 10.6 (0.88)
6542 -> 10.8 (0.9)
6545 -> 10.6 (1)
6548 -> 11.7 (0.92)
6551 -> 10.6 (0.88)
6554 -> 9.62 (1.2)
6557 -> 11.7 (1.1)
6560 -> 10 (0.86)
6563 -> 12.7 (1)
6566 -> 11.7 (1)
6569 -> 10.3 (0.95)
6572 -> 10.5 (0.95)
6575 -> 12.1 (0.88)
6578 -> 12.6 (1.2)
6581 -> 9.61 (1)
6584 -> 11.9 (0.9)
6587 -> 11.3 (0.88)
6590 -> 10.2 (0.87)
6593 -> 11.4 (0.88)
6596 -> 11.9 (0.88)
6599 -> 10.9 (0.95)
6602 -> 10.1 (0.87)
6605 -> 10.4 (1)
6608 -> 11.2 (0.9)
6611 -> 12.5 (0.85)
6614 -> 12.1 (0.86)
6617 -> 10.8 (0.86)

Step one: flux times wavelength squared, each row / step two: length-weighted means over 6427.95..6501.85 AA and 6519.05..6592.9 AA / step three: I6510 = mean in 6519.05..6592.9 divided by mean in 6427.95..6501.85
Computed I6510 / 1.07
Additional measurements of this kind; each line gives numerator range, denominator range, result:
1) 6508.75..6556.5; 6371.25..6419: 1.00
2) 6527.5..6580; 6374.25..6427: 1.07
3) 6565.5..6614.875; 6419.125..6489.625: 1.12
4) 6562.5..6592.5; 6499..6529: 1.14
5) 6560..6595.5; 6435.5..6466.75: 1.15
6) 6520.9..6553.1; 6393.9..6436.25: 1.07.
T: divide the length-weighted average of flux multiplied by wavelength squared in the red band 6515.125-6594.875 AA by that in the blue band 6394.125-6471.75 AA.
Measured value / 1.09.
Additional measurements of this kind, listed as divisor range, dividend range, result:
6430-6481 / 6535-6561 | 1.06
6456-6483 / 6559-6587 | 1.10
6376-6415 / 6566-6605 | 1.06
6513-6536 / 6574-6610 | 1.07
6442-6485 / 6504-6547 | 1.01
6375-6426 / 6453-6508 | 1.00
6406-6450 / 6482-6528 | 1.04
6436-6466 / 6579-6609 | 1.12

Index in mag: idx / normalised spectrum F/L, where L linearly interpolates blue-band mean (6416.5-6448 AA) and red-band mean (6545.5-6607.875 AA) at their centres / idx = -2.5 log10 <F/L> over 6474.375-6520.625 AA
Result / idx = 0.02 mag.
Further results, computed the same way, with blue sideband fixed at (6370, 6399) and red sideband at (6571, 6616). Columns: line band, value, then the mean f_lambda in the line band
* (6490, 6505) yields 0.049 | 10.8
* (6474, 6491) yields 0.050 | 10.8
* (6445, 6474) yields 0.075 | 10.5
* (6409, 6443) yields 0.100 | 10.3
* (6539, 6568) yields 0.024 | 11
